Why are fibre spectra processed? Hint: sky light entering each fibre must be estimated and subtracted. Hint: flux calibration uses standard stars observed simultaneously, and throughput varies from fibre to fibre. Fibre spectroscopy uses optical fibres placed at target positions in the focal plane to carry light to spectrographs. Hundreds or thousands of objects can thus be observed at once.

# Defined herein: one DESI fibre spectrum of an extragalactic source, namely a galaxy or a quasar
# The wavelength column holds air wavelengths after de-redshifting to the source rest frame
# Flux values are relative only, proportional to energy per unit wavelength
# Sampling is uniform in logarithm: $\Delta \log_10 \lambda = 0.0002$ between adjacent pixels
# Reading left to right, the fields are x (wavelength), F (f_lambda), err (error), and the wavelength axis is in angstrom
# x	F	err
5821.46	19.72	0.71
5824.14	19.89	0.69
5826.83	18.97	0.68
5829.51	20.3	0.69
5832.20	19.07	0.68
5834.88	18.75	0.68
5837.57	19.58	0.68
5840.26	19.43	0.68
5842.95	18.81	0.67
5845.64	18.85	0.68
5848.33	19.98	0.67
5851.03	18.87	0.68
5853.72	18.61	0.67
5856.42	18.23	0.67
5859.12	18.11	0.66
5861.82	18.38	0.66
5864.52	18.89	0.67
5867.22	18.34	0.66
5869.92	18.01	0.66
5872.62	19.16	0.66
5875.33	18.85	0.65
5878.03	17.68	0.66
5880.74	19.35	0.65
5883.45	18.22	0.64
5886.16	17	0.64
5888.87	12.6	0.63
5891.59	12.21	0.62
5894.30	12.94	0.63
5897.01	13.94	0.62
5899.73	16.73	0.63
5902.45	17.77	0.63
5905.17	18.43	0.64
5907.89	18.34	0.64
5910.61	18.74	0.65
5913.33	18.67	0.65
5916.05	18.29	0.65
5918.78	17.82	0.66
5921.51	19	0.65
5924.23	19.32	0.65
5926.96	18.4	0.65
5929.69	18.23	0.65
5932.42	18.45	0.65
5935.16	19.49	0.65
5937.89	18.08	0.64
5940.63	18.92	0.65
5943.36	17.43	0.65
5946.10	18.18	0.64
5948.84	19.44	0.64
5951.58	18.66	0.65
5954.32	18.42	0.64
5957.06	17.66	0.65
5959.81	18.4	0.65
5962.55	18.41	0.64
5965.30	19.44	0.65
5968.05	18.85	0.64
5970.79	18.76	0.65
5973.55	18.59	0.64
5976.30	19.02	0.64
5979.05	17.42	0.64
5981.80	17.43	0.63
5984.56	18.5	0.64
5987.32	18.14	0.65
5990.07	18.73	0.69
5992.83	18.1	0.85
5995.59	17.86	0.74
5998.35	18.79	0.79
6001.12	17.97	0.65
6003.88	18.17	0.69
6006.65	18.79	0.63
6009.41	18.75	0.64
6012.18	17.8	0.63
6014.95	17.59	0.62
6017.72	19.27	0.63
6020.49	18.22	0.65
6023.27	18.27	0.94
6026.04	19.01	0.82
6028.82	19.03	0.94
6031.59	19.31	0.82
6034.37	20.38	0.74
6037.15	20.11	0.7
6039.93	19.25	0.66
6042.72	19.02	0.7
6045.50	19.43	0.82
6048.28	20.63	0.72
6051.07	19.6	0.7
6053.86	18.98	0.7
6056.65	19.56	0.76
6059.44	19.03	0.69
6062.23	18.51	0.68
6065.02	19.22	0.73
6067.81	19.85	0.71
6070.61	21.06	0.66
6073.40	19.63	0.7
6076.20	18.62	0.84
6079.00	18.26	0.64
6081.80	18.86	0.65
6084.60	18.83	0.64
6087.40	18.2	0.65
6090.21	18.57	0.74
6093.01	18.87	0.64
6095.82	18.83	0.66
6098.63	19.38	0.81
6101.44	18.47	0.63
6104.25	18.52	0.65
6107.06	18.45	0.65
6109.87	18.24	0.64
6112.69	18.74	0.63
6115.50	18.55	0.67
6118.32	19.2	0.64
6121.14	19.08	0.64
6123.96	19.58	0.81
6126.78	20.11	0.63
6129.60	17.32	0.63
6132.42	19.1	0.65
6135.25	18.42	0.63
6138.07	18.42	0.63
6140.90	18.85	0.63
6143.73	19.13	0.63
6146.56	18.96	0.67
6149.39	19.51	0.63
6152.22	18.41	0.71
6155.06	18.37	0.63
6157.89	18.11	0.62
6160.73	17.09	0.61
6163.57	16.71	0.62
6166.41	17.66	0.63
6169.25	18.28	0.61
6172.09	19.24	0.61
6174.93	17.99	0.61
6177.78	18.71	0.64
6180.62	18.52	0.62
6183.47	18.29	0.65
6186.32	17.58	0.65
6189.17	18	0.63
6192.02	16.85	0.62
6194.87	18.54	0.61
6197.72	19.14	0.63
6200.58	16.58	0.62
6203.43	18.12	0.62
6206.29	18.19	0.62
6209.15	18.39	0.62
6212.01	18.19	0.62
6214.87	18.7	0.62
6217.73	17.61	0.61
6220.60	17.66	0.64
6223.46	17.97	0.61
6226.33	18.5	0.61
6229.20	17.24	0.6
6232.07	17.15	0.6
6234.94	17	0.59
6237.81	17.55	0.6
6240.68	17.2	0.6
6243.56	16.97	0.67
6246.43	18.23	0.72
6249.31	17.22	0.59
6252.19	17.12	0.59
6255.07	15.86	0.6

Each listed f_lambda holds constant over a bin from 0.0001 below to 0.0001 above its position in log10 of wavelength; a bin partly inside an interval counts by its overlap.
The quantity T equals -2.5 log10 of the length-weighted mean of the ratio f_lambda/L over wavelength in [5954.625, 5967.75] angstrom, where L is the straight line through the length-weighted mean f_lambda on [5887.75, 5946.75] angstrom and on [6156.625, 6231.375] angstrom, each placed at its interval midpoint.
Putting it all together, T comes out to -0.06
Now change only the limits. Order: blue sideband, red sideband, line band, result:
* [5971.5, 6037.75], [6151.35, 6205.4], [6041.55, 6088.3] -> -0.053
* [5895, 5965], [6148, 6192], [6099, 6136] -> -0.038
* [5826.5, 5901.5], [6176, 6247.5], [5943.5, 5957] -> -0.037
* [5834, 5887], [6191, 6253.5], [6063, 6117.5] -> -0.048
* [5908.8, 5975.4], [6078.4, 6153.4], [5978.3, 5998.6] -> 0.031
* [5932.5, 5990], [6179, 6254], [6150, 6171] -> 0.003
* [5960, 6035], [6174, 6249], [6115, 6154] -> -0.047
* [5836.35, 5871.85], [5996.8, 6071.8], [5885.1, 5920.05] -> 0.151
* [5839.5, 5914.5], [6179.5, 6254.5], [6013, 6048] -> -0.082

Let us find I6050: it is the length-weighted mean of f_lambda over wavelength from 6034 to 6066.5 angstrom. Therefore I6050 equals 19.4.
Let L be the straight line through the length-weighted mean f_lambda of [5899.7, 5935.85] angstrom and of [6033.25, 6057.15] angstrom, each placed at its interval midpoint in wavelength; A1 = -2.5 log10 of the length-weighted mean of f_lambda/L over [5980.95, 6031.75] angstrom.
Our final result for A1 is 0.051 mag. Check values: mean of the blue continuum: 18.4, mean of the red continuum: 19.7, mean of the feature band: 18.4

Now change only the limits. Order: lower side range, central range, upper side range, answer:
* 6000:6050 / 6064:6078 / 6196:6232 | -0.05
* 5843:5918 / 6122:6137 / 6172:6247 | -0.06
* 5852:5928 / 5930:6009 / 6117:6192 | -0.04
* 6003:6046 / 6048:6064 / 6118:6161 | -0.02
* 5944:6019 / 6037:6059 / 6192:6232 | -0.07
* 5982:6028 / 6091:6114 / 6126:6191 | -0.02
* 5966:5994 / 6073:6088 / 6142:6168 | -0.02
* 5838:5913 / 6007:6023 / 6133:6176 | -0.02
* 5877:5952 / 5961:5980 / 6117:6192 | -0.05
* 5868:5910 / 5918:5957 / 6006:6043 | -0.06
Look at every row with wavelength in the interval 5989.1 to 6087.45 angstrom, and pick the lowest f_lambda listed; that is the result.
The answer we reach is 17.59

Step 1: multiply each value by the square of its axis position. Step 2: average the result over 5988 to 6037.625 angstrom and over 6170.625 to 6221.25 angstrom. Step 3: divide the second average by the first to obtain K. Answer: 1.0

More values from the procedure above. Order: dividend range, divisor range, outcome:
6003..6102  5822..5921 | 1.12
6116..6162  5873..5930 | 1.17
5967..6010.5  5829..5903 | 1.08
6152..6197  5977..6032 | 1.04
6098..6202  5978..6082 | 1.01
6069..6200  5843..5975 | 1.11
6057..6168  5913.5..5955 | 1.07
